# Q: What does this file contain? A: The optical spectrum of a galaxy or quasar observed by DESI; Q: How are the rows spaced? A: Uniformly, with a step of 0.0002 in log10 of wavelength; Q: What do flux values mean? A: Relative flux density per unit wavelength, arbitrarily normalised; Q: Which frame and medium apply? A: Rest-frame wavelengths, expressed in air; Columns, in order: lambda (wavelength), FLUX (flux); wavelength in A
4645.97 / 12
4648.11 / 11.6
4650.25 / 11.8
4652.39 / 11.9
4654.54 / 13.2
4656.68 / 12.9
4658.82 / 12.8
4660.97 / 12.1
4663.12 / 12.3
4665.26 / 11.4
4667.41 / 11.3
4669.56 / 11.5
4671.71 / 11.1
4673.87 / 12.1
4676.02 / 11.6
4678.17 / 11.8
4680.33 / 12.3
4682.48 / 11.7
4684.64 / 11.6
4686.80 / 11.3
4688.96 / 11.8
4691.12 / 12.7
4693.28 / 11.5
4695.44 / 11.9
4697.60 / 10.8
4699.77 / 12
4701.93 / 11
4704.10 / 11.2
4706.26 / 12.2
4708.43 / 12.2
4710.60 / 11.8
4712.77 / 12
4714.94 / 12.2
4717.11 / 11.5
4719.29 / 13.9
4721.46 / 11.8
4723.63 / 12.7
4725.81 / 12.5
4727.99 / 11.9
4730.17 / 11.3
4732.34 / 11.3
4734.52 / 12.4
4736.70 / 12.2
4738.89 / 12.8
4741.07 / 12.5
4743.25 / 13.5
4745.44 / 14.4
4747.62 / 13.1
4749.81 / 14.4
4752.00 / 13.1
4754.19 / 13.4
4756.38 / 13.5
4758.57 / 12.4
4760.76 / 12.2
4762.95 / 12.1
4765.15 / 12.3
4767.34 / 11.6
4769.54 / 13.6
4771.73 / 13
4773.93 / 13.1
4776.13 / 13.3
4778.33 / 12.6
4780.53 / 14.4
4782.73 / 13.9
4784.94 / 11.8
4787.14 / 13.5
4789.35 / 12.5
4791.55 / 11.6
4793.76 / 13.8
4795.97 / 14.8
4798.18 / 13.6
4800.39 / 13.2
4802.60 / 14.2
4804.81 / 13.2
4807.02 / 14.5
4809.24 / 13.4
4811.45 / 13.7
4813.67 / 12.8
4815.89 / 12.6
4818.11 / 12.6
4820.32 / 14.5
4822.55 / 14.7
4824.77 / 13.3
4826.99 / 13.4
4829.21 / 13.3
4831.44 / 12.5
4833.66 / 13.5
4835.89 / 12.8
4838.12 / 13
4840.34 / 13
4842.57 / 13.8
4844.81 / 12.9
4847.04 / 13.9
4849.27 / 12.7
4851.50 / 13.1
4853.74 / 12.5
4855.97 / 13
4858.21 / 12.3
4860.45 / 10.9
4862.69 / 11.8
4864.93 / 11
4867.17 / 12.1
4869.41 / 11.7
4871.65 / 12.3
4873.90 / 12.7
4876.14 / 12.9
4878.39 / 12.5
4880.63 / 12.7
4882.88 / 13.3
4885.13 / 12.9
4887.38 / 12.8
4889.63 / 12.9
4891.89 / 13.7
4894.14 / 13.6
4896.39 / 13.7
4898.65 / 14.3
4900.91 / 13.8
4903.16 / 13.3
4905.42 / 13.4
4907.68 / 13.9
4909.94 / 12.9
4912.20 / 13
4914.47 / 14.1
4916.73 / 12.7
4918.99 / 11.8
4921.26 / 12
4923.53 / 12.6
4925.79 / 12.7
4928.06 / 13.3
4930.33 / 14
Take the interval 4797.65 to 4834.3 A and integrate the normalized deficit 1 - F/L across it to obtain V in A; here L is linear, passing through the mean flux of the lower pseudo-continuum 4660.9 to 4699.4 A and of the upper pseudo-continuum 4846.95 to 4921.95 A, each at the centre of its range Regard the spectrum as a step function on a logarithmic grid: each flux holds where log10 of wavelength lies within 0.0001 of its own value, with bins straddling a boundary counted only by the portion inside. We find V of -3.01 A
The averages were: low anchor 11.7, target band 13.5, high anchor 12.8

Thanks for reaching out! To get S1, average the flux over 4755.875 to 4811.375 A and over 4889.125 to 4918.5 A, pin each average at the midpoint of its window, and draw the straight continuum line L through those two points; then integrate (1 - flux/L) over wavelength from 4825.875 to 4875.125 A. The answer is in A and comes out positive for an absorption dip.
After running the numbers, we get 2.5 A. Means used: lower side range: 13.1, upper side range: 13.5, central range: 12.6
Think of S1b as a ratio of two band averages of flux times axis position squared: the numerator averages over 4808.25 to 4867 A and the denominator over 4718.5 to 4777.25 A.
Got 1.1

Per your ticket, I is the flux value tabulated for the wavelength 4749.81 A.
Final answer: 14.4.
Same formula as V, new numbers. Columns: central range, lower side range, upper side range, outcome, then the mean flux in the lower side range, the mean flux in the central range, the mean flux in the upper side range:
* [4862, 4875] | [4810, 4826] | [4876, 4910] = 1.4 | 13.5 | 11.9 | 13.3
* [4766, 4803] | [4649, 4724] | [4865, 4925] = -2.3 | 11.9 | 13.2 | 13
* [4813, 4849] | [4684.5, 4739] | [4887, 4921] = -1.4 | 11.9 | 13.3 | 13.3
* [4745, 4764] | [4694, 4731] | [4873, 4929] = -1.5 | 11.9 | 13.1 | 13.1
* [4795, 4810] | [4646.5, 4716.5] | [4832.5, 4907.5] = -1.6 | 11.9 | 13.8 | 12.9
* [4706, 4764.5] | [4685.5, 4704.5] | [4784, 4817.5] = -1.6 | 11.6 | 12.6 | 13.3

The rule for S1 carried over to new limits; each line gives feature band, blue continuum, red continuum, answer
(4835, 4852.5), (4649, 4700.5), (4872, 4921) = -0.42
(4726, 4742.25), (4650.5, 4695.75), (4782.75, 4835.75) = 0.62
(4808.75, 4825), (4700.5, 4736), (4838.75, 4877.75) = -1.45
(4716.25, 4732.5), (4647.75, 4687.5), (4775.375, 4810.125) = 0.54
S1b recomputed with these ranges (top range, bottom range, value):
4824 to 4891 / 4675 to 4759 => 1.10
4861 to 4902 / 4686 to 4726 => 1.15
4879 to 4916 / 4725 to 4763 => 1.12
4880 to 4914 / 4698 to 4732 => 1.20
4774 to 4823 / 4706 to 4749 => 1.11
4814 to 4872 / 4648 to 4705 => 1.16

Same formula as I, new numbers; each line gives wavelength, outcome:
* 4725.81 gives 12.5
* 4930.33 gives 14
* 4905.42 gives 13.4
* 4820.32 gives 14.5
